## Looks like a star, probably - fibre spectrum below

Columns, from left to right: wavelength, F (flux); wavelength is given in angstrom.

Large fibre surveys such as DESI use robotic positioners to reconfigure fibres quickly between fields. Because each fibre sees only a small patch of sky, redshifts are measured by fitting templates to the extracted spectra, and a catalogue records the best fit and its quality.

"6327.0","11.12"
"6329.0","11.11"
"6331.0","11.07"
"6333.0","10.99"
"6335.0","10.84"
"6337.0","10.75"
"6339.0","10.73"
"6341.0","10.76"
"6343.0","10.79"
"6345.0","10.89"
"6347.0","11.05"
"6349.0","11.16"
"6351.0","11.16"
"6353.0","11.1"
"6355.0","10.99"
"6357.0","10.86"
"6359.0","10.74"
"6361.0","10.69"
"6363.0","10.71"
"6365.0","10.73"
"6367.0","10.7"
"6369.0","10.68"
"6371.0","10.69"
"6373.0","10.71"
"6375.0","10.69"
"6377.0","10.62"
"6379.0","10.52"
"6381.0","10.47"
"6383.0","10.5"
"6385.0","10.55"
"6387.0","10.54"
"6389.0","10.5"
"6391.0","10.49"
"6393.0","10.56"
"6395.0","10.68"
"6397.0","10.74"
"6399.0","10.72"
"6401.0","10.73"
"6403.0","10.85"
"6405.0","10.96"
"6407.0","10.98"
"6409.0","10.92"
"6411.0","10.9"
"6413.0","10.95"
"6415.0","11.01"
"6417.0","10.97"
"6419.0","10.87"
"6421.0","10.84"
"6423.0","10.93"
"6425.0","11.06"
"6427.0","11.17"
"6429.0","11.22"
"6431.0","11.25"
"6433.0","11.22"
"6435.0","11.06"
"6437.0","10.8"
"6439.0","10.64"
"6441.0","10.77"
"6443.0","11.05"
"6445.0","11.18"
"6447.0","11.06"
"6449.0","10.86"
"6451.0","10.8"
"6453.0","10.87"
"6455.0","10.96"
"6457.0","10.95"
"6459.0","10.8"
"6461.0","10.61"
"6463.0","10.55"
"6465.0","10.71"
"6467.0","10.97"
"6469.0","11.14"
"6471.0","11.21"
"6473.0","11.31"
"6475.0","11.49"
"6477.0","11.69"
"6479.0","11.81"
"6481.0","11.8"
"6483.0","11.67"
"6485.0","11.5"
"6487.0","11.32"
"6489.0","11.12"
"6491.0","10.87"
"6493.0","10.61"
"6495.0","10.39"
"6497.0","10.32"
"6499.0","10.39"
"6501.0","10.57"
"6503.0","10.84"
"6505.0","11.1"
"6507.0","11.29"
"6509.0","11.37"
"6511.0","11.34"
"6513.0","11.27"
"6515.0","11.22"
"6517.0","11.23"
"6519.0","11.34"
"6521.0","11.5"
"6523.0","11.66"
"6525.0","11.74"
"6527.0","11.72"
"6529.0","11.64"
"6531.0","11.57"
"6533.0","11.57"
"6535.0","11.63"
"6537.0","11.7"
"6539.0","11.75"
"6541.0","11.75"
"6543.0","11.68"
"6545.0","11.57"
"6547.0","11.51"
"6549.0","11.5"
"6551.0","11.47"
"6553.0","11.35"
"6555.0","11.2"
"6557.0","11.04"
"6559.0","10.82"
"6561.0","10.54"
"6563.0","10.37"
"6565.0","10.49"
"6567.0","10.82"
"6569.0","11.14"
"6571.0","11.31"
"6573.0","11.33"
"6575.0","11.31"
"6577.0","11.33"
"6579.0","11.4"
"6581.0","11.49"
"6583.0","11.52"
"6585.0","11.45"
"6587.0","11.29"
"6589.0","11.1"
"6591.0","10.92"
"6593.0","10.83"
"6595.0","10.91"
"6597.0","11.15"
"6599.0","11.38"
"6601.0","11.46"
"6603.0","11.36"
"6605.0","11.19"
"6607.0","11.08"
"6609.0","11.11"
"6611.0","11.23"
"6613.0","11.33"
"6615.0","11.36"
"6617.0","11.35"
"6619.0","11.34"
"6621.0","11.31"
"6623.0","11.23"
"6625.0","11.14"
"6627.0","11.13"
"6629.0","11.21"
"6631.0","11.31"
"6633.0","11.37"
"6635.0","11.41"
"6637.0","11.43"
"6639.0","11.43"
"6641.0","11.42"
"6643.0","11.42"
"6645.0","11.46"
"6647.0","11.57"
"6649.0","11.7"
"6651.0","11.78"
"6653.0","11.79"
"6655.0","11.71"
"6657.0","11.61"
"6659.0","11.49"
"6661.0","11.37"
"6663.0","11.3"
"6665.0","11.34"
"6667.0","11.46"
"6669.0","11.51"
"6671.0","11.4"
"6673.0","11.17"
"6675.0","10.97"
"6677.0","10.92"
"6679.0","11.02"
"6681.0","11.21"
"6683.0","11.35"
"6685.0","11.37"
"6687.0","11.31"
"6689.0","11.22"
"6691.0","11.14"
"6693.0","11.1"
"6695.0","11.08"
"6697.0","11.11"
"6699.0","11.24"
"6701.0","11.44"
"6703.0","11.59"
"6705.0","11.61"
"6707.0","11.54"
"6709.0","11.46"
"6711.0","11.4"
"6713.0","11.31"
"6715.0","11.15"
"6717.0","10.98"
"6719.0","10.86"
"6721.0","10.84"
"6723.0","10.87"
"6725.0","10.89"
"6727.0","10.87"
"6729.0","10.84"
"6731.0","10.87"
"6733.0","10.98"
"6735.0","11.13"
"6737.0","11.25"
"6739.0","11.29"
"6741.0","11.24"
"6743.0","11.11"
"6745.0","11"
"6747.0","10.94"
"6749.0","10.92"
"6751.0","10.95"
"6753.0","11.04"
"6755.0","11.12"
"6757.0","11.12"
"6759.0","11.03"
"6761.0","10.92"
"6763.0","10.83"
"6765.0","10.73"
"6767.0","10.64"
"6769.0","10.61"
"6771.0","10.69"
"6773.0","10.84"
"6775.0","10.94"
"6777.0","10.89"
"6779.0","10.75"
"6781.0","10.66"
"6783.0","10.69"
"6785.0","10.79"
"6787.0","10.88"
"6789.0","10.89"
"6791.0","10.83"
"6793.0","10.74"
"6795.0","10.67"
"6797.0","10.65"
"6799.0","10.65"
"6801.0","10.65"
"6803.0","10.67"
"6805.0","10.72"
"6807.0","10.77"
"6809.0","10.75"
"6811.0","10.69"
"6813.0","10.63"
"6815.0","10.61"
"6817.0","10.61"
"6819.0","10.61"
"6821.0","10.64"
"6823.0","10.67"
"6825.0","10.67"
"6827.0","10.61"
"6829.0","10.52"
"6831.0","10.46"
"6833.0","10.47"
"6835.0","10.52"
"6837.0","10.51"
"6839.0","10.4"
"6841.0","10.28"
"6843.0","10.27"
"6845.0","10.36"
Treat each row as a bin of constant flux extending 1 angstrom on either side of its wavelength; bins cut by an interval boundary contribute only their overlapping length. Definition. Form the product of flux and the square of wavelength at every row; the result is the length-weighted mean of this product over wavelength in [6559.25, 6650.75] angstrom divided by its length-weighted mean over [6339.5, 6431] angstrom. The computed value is 1.1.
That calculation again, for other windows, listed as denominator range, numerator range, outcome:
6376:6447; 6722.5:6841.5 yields 1.11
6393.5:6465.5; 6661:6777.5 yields 1.11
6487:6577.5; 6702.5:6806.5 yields 1.04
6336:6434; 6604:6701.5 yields 1.14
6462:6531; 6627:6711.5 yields 1.07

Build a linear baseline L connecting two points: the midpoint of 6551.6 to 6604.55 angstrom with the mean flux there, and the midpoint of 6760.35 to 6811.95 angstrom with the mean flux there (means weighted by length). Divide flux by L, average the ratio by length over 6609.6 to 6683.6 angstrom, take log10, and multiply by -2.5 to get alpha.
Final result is -0.03 mag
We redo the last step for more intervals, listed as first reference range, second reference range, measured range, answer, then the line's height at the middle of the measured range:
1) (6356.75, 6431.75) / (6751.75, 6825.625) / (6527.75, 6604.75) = -0.05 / 10.8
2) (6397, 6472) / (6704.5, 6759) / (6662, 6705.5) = -0.02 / 11.1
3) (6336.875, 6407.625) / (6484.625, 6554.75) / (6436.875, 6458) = 0.01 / 11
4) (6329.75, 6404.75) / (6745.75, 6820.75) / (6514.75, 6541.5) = -0.08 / 10.8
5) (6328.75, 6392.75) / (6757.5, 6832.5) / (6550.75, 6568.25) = -0.01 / 10.7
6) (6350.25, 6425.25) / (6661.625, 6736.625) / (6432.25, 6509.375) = -0.01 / 10.9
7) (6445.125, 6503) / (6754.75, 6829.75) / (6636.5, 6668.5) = -0.06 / 10.9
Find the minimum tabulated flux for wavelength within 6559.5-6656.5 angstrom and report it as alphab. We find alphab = 10.37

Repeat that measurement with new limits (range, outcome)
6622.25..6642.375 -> 11.13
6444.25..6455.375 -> 10.8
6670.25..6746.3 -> 10.84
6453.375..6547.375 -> 10.32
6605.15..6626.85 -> 11.08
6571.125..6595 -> 10.83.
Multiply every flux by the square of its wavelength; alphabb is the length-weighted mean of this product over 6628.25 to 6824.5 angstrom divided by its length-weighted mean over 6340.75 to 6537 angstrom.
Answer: 1.1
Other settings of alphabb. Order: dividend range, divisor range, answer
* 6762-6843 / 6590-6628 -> 1.01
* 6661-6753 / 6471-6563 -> 1.05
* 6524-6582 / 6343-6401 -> 1.12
